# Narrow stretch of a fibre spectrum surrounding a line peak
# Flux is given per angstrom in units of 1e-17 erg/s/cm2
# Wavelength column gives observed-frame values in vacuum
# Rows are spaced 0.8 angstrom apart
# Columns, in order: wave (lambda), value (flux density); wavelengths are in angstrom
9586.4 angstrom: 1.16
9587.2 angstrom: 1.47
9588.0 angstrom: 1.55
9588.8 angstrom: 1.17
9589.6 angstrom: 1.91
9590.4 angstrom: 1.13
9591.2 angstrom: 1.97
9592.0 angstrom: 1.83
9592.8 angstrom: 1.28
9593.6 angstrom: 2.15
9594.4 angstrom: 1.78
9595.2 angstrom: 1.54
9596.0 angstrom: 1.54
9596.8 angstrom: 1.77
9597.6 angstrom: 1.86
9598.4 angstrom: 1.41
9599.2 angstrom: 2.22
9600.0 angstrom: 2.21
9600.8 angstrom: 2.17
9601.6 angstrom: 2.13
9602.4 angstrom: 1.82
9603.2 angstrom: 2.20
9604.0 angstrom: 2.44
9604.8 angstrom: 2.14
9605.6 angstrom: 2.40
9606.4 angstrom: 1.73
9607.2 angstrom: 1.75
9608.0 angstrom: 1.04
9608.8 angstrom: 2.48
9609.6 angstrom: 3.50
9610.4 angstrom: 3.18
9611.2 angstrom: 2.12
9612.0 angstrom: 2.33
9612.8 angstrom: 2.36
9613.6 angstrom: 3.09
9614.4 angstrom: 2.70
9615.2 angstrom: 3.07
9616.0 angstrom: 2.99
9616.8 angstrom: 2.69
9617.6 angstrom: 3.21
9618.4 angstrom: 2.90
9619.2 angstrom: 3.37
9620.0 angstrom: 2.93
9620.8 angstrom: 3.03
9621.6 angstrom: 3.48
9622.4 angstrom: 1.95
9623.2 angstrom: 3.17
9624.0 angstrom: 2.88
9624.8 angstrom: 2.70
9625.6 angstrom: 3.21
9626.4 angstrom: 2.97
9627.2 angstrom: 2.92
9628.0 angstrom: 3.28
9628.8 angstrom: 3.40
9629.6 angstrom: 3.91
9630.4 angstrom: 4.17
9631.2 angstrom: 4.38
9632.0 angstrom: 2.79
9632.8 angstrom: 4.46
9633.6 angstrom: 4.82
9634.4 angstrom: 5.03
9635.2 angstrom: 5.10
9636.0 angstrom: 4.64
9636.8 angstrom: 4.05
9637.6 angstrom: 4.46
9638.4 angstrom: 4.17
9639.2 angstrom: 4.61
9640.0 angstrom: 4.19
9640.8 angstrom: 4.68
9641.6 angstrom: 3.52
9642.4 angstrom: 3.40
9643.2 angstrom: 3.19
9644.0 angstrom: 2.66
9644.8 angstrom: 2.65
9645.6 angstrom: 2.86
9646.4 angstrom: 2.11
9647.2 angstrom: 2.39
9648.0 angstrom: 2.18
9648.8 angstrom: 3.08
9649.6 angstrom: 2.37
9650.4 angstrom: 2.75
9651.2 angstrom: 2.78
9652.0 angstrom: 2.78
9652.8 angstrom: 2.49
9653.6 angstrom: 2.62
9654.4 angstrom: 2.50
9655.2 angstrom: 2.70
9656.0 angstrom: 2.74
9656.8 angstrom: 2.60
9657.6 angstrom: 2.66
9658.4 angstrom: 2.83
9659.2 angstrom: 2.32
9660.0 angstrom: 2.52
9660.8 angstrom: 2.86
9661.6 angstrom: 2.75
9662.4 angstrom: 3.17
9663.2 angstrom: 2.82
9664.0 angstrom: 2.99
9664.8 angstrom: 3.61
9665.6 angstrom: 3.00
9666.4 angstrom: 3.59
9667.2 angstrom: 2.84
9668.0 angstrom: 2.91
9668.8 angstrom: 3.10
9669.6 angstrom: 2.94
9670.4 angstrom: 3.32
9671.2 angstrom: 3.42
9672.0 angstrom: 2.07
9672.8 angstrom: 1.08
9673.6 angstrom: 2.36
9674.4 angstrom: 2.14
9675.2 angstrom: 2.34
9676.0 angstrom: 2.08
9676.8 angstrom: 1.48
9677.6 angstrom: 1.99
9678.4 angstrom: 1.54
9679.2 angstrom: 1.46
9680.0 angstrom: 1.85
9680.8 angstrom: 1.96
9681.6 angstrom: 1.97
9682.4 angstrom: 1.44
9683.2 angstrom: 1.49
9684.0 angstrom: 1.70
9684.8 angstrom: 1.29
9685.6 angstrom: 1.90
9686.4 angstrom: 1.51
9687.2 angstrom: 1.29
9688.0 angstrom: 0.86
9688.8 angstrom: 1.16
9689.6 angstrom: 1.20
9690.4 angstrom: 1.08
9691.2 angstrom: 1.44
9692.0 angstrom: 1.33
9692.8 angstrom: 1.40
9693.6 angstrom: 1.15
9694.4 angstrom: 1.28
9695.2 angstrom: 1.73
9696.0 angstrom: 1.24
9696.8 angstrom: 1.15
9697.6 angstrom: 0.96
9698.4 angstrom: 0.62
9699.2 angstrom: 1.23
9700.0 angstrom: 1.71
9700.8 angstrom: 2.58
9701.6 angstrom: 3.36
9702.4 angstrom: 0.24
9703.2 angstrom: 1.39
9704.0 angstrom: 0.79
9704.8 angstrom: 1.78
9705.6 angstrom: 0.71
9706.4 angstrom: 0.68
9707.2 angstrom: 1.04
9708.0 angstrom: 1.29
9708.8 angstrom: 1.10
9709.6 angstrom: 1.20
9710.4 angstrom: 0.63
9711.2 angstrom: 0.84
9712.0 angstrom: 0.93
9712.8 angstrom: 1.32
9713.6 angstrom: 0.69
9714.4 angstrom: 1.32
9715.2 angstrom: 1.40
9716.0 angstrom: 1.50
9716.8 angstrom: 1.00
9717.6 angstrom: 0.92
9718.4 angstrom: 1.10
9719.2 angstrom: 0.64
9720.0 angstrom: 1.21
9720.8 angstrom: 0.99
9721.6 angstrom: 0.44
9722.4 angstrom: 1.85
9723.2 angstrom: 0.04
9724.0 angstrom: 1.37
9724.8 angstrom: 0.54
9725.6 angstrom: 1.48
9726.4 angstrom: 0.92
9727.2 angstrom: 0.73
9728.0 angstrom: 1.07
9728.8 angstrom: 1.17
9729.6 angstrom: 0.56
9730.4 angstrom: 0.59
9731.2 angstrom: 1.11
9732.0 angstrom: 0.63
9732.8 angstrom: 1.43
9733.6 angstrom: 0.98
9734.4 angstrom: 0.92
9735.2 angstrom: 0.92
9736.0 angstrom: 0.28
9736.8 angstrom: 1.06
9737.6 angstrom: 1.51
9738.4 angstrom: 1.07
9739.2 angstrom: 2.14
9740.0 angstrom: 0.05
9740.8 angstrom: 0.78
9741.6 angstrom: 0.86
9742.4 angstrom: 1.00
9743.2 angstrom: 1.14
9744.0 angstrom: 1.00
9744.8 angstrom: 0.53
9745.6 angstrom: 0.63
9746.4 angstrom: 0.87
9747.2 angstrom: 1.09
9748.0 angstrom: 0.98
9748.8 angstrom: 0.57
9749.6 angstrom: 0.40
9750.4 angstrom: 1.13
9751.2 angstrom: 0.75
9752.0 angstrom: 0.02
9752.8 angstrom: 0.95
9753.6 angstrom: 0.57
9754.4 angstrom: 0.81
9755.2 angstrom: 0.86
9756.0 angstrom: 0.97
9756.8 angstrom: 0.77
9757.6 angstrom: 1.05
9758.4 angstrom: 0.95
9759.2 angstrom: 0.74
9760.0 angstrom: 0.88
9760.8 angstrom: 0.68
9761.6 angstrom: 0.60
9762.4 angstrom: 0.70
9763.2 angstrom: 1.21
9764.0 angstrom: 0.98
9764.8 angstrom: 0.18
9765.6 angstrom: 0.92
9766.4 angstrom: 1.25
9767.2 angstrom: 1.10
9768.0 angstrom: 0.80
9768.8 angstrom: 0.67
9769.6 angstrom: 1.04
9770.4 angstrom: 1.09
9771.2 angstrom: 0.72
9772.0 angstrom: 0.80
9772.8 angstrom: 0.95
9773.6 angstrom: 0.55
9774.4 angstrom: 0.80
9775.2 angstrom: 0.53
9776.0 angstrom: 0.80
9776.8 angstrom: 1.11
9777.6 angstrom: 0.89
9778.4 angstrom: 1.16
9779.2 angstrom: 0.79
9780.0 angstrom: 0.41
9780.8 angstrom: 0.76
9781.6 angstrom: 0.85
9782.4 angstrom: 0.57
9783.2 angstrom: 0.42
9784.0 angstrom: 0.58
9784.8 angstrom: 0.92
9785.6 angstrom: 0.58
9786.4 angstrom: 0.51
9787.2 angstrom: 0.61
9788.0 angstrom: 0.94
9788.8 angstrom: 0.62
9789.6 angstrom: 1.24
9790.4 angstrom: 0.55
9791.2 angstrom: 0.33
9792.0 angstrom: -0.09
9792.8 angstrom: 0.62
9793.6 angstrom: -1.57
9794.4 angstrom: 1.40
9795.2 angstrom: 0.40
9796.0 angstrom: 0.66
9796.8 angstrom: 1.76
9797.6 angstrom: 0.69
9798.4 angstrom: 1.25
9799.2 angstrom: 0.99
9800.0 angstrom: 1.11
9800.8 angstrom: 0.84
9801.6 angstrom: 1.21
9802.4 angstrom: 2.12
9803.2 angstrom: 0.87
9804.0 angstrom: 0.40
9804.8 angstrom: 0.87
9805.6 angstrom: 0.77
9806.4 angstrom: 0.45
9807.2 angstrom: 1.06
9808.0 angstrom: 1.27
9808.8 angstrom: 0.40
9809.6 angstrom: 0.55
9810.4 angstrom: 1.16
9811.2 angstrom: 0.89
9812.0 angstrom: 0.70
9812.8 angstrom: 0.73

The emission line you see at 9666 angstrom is [N II]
